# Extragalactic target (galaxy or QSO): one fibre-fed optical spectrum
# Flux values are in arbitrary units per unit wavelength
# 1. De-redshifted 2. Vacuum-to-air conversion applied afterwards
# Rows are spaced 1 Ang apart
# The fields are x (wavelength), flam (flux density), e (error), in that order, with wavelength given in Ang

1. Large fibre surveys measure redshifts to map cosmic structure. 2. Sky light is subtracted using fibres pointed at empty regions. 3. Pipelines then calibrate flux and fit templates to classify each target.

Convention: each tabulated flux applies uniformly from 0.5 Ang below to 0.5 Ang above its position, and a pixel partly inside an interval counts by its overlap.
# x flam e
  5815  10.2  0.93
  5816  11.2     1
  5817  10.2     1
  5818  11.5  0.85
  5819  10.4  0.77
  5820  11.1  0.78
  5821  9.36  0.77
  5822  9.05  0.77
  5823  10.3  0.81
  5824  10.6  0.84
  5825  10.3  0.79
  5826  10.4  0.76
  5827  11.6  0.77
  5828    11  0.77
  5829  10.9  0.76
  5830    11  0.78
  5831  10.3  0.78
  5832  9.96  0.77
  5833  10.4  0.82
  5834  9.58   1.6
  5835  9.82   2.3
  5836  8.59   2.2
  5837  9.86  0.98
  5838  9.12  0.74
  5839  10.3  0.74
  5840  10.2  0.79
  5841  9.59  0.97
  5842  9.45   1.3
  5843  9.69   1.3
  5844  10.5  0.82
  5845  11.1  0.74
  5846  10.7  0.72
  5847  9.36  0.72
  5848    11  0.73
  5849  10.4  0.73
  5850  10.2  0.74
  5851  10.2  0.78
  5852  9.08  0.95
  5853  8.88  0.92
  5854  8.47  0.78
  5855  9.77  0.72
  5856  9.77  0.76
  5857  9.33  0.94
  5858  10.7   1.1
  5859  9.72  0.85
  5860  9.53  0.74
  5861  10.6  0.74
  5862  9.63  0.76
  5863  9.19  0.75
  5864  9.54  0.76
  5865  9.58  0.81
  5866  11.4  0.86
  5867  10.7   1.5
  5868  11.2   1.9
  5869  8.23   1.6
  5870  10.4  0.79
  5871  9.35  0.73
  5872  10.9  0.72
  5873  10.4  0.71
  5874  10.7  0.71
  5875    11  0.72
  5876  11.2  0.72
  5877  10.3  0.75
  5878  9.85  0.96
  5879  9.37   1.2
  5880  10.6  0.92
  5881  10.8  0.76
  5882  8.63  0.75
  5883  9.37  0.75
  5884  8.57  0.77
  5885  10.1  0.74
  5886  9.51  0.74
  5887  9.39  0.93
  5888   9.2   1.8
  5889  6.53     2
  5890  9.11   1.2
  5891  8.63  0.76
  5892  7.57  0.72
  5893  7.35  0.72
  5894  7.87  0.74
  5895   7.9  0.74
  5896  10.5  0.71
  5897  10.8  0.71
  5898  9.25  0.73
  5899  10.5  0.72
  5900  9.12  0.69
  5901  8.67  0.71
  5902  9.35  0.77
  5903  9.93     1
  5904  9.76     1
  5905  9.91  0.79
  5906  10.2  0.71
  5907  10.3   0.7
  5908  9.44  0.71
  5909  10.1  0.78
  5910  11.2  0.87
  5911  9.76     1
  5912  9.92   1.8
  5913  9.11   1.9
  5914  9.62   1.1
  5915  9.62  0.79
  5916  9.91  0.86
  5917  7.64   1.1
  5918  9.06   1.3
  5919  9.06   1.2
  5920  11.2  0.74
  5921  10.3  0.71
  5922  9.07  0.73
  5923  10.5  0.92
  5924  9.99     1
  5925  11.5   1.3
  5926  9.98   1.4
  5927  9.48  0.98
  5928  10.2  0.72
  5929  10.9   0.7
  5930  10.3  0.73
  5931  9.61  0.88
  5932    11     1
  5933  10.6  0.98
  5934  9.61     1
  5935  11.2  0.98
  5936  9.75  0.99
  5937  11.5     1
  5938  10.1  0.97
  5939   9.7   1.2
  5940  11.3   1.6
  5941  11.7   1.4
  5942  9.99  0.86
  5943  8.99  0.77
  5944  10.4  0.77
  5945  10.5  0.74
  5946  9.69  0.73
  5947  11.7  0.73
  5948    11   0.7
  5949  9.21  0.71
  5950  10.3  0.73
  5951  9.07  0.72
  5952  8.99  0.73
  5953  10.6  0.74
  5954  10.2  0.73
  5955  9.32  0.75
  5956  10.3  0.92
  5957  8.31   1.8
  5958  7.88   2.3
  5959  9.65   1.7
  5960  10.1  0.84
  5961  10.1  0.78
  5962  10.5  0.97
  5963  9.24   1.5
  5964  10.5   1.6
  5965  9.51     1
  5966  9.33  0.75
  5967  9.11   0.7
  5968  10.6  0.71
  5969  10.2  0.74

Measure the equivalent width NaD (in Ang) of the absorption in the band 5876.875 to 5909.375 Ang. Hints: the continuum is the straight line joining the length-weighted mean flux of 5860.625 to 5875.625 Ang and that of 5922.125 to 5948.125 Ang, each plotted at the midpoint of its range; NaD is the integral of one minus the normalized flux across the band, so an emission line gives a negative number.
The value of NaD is 3.0 Ang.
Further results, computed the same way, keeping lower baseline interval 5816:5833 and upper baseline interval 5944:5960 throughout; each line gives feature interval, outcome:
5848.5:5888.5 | 1.5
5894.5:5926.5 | 0.8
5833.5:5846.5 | 0.7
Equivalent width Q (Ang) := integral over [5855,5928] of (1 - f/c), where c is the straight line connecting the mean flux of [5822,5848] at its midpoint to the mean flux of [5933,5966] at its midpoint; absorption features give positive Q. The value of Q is 2.88 Ang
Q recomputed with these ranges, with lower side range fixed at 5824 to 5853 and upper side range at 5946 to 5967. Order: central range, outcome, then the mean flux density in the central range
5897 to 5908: 0.2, 9.74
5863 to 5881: -0.4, 10.3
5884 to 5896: 1.7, 8.56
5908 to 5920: 0.4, 9.61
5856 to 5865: 0.3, 9.77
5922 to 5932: -0.4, 10.2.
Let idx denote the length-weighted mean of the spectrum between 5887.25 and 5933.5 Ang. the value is 9.6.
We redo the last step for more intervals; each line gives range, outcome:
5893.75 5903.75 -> 9.44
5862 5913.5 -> 9.65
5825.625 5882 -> 10.1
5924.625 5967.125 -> 10.1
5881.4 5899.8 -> 8.95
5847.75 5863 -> 9.78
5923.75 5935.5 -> 10.4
